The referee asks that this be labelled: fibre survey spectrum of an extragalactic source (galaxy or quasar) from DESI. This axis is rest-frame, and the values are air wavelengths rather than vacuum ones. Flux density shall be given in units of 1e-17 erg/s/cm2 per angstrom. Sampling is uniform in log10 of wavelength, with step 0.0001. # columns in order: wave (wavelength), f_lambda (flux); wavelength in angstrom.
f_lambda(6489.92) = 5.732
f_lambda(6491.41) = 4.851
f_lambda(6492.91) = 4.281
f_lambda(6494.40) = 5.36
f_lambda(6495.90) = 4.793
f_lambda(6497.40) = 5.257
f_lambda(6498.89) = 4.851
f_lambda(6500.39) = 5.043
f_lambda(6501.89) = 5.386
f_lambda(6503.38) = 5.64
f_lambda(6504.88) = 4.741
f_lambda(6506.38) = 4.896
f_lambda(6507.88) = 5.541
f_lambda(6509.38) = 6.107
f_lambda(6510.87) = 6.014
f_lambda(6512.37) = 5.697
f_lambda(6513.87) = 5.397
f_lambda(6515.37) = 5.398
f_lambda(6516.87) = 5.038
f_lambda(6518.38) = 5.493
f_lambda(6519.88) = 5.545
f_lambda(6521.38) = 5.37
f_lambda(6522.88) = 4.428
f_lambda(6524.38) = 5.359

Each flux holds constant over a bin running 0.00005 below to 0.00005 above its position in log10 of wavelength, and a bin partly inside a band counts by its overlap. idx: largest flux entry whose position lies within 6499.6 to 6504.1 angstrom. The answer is 5.64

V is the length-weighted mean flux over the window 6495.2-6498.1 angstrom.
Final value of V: 5.02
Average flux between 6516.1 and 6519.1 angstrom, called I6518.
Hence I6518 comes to 5.25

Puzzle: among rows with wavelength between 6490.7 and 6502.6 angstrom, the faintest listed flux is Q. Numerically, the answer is 4.281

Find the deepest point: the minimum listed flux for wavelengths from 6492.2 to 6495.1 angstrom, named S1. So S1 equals 4.281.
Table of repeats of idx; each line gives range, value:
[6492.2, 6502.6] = 5.386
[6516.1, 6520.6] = 5.545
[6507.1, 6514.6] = 6.107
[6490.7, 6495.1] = 5.36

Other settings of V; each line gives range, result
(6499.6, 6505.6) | 5.2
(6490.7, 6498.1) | 4.9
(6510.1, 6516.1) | 5.64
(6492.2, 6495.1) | 4.83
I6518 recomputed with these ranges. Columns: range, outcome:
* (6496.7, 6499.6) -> 5.06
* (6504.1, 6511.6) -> 5.46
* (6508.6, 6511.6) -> 6.07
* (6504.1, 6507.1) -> 4.82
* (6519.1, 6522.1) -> 5.46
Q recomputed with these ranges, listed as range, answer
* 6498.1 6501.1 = 4.851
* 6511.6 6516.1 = 5.397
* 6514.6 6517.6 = 5.038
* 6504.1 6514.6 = 4.741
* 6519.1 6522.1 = 5.37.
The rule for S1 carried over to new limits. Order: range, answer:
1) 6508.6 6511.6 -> 6.014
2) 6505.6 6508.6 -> 4.896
